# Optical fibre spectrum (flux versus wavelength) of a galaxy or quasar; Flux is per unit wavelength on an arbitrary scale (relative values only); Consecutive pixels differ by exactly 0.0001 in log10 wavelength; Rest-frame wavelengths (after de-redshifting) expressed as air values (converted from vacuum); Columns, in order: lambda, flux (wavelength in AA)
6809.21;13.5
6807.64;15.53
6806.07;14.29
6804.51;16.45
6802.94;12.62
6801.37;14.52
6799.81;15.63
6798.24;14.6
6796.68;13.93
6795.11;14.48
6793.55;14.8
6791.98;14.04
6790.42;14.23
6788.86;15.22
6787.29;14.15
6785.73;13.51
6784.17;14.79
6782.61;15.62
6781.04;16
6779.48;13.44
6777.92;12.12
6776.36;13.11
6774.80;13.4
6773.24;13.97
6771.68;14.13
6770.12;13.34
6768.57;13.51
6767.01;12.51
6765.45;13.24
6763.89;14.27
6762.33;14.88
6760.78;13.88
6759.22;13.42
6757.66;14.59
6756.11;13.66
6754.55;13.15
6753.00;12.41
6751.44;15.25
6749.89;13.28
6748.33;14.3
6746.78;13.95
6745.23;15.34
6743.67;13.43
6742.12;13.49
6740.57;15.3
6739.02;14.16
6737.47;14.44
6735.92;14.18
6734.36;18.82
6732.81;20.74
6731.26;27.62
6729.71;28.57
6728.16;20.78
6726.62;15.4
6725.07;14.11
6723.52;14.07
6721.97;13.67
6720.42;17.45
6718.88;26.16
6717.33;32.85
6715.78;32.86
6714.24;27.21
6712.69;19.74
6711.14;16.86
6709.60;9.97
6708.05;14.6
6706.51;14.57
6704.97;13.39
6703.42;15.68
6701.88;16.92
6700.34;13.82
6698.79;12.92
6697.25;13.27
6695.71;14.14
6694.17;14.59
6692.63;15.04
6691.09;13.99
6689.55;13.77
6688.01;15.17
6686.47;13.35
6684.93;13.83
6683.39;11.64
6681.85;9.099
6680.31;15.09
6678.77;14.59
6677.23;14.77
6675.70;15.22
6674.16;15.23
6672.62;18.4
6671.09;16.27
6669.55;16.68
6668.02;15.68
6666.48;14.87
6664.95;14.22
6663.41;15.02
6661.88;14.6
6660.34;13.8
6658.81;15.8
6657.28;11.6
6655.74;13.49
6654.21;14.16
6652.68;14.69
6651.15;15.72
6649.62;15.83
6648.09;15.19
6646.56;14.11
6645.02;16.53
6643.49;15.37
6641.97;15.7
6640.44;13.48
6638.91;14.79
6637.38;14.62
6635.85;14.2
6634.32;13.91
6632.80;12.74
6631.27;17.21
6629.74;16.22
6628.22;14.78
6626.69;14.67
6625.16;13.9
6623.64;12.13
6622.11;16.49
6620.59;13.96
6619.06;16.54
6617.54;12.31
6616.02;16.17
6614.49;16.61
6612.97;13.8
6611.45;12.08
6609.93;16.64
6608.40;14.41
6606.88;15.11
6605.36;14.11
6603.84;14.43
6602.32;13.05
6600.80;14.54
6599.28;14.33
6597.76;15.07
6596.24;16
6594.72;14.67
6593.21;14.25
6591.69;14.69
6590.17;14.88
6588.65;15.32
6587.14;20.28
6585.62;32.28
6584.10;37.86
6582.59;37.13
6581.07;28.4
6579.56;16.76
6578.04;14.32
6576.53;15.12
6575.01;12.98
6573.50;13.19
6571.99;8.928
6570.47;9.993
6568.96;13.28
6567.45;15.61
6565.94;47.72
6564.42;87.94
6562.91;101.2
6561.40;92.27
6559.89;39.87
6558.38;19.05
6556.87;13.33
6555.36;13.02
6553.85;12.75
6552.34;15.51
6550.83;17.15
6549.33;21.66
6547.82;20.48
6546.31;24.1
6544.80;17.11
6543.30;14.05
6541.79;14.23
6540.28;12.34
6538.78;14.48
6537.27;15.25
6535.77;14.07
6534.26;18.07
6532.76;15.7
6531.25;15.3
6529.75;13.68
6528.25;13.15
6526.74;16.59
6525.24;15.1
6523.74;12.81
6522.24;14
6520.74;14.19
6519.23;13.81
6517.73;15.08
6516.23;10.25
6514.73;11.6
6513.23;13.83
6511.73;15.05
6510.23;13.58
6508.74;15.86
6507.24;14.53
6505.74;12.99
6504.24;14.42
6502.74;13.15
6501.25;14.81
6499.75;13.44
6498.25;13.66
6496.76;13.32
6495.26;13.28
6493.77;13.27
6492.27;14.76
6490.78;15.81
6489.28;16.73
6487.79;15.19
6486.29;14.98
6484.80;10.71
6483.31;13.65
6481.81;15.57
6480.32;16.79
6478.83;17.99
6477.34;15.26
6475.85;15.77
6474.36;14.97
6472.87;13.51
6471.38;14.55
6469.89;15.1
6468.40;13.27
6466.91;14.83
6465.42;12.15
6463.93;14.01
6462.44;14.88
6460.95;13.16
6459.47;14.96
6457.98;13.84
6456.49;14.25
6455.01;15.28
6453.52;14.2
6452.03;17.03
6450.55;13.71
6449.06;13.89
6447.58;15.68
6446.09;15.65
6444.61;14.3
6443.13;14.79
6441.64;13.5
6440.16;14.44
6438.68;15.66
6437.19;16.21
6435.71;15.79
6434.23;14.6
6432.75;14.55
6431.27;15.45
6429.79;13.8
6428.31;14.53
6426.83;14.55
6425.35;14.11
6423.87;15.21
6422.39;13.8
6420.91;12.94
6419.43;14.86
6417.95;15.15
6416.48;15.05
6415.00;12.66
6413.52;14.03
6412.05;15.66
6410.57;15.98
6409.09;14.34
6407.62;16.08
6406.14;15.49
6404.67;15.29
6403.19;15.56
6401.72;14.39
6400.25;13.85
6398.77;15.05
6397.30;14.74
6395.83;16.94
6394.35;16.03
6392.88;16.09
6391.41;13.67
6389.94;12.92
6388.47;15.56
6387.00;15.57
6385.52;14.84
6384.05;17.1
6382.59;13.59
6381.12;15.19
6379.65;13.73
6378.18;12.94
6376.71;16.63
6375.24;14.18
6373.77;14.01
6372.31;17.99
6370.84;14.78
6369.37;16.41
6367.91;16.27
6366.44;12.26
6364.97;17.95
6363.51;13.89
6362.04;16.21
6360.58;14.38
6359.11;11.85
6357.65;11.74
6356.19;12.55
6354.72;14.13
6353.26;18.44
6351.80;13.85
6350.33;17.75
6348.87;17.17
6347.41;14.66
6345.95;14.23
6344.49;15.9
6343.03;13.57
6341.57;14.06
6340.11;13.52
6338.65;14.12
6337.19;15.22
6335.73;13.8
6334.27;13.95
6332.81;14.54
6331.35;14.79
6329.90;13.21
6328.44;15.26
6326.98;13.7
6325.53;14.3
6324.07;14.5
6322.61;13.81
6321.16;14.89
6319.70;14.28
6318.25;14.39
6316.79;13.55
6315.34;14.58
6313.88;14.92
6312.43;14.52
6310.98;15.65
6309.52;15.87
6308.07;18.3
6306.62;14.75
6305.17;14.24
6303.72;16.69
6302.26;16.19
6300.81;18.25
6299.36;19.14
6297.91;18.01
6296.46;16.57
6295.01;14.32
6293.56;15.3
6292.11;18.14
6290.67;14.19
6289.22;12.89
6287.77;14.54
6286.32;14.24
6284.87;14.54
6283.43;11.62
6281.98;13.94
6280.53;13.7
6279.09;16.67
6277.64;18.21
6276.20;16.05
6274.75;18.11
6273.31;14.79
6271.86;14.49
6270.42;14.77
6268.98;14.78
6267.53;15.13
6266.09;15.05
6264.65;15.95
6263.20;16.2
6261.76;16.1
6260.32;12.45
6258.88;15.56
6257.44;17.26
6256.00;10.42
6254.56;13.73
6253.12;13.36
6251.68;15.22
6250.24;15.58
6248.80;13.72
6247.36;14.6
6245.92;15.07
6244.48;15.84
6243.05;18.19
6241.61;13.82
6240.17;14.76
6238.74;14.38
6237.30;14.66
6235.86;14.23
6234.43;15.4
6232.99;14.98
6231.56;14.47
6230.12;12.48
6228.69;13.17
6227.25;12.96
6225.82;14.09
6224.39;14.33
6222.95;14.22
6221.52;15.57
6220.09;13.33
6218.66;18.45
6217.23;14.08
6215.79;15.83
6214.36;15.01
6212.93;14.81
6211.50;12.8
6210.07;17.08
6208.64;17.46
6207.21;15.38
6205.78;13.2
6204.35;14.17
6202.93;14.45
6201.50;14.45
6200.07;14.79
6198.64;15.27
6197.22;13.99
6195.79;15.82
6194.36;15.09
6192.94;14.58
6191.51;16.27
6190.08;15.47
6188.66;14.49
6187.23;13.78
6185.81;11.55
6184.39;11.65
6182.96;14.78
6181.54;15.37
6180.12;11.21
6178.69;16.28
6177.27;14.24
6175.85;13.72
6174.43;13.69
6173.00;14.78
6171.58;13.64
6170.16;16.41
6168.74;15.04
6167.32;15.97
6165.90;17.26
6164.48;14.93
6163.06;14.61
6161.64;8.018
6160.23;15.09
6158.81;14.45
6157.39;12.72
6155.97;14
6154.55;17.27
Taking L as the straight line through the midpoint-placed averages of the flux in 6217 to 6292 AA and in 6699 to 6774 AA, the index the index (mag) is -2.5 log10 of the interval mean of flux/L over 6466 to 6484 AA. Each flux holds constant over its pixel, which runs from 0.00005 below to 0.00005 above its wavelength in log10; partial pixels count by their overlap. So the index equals 0.03 mag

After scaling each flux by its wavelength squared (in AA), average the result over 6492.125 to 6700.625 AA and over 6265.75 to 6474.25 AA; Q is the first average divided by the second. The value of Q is 1.2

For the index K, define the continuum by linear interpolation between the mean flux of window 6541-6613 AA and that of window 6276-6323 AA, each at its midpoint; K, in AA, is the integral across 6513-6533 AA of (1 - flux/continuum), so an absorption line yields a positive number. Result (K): 7.03 AA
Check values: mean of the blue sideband 15.4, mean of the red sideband 22.9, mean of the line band 13.9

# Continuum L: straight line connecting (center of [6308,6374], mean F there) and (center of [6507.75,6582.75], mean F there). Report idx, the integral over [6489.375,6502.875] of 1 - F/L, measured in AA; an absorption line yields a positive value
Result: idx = 3.8 AA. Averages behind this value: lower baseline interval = 14.7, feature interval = 14.1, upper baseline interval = 21.3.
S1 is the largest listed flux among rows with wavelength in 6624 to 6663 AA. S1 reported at 17.21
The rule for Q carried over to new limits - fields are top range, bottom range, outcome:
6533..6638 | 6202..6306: 1.50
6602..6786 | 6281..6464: 1.14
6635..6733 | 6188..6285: 1.25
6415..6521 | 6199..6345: 1.03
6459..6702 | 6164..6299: 1.27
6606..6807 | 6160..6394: 1.17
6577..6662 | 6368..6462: 1.16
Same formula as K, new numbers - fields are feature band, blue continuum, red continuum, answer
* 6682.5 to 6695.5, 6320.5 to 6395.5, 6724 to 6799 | 0.9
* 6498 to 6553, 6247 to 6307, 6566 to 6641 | 3.7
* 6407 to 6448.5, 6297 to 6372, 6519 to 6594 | 7.8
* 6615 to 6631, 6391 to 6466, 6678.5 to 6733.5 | 1.6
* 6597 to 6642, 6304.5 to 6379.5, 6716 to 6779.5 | 3.0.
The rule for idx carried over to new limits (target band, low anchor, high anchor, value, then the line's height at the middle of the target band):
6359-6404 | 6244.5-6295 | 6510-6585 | 6.85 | 17.7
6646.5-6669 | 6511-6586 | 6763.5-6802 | 4.64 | 18.4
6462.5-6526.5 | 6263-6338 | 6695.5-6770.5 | 6.11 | 15.8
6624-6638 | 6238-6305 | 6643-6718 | 0.86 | 15.6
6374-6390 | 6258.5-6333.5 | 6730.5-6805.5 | 0.31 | 15.1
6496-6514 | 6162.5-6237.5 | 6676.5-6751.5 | 1.94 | 15.7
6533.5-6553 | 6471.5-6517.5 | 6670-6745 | -2.57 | 14.8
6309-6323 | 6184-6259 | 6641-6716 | 0.09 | 14.7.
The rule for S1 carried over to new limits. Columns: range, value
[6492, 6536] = 18.07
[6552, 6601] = 101.2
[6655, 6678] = 18.4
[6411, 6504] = 17.99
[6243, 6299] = 18.21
